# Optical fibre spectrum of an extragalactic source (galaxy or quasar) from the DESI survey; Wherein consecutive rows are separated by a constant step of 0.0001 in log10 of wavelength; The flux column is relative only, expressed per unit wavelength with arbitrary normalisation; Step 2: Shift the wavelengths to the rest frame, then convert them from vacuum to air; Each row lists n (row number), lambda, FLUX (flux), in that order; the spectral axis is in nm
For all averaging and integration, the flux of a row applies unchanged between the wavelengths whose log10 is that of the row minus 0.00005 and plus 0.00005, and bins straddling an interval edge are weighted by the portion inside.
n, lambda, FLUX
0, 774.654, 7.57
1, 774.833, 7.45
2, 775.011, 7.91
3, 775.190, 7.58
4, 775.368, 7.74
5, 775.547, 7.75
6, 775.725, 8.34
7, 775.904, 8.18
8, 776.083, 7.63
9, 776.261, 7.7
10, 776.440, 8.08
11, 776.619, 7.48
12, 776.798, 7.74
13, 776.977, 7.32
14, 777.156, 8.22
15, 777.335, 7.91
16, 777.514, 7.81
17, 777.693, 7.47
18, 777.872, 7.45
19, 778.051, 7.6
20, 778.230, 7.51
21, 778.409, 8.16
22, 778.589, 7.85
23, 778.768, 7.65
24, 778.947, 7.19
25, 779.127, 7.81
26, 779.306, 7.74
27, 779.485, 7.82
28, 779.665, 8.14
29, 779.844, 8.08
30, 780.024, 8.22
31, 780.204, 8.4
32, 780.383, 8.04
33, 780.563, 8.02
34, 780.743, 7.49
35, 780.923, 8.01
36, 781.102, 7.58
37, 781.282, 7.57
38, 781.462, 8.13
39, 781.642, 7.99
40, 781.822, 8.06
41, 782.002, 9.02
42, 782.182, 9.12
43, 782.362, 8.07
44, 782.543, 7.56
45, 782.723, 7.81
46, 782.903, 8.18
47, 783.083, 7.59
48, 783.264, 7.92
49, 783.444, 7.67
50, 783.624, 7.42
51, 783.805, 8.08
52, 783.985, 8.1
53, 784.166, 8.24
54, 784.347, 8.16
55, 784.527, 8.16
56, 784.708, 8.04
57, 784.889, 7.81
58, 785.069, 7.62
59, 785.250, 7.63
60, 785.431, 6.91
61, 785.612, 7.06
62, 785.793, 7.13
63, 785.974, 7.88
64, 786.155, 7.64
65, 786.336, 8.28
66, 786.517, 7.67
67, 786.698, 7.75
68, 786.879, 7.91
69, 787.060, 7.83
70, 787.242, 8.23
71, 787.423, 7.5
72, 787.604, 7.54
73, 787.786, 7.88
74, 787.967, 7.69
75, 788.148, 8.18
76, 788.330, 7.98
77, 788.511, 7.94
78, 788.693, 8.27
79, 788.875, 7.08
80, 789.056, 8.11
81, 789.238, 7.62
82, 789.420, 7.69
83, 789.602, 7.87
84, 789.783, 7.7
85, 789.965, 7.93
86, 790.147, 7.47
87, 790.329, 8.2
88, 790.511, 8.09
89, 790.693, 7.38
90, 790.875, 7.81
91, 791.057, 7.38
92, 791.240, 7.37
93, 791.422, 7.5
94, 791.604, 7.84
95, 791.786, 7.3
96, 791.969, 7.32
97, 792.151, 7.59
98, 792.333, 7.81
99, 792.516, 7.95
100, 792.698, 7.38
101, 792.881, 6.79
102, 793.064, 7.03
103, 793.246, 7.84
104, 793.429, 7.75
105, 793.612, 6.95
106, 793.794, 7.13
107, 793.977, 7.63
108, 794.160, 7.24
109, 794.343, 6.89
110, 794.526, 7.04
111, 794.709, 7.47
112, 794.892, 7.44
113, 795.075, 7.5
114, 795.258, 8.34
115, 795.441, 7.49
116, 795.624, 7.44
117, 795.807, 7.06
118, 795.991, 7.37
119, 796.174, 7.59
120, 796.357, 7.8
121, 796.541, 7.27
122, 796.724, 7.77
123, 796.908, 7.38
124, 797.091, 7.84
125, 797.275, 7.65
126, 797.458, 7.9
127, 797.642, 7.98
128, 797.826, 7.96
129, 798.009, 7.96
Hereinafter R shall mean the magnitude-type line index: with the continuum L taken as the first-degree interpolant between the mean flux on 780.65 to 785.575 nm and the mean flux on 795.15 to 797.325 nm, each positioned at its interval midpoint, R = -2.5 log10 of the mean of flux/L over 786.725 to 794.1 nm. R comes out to 0.01 mag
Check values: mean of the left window 7.91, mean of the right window 7.58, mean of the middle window 7.66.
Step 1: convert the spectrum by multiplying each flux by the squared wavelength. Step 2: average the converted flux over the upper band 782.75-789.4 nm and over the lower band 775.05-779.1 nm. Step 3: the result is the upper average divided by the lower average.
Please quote 1.0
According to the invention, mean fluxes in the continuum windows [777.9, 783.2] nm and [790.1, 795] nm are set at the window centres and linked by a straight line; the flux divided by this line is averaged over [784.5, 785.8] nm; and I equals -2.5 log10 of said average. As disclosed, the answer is 0.03 mag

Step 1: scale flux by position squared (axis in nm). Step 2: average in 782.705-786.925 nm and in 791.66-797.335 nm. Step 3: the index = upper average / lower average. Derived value 1.0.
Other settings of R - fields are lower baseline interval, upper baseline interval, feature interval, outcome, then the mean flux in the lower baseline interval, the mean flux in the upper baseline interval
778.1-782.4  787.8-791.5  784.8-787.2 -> 0.03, 7.98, 7.77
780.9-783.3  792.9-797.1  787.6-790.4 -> -0.02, 8.05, 7.43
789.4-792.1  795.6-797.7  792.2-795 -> 0.04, 7.66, 7.59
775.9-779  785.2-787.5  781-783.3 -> -0.05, 7.71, 7.65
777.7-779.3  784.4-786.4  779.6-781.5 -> -0.04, 7.65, 7.65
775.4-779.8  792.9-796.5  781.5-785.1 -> -0.05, 7.78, 7.41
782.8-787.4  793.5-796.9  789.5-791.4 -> -0.02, 7.79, 7.41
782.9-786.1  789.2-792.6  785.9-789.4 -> -0.02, 7.74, 7.67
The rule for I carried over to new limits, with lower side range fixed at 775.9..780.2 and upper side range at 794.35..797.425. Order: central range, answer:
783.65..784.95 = -0.05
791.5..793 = 0.01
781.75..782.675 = -0.08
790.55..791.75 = 0.00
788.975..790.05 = -0.03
